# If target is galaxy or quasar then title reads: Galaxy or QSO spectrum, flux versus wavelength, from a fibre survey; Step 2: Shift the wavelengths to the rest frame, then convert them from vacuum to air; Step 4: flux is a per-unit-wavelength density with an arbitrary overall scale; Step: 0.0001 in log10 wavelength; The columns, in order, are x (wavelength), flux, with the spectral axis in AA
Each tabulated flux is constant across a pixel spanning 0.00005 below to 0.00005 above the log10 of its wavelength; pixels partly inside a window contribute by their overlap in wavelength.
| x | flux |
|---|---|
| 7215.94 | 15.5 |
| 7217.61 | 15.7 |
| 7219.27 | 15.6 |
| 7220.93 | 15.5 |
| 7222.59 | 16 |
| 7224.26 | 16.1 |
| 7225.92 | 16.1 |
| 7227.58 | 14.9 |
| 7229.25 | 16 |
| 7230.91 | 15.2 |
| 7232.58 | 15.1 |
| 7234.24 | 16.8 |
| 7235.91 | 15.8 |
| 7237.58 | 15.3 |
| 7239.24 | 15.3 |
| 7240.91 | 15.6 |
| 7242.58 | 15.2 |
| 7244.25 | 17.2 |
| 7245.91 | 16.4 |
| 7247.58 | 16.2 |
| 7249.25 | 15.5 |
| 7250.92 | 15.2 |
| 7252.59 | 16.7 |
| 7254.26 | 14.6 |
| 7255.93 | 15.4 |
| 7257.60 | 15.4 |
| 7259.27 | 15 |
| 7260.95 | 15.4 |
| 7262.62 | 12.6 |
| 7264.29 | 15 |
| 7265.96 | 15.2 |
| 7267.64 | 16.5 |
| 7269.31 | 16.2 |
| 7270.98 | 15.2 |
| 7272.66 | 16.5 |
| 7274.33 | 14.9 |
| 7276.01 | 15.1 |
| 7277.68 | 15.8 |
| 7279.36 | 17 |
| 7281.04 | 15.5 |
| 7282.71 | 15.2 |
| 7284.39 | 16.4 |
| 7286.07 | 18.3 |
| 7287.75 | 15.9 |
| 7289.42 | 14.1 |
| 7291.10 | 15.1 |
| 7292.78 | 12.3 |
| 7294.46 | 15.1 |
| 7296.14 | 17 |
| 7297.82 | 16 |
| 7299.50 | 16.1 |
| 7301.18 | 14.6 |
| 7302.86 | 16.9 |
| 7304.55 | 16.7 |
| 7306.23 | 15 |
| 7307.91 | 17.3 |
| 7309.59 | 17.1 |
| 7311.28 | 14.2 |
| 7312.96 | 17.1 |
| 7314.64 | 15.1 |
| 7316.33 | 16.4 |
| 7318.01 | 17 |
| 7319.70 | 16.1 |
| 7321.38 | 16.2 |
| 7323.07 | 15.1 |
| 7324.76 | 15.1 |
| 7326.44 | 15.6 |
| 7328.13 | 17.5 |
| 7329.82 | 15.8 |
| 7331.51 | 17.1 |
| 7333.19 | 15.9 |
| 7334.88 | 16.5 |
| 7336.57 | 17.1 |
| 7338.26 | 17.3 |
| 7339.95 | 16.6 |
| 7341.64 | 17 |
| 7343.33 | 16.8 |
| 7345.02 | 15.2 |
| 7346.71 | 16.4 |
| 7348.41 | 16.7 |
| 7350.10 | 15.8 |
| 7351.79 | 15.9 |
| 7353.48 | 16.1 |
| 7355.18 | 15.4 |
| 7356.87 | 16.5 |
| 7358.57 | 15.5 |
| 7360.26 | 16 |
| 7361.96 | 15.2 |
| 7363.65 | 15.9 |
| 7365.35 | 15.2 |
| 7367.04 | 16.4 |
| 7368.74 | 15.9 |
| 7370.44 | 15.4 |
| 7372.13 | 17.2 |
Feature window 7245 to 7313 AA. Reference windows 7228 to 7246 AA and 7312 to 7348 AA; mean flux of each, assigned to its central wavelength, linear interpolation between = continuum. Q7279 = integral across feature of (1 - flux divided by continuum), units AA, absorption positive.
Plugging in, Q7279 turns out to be 1.6 AA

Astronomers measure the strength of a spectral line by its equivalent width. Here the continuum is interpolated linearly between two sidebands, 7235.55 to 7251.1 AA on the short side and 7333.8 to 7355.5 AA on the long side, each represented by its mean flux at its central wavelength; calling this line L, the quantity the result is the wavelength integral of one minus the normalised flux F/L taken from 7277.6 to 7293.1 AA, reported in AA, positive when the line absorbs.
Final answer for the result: 0.37 AA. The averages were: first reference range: 15.8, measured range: 15.7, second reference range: 16.4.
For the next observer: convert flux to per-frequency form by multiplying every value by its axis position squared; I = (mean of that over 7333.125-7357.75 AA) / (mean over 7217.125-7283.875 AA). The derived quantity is 1.08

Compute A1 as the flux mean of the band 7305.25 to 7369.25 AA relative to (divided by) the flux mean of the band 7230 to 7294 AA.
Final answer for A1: 1.04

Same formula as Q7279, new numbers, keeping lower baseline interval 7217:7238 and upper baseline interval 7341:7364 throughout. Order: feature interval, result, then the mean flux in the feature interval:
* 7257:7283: 0.7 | 15.4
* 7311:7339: -0.5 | 16.2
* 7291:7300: 0.4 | 15.2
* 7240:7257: 0.0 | 15.8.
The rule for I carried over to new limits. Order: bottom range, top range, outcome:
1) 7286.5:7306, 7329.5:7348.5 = 1.08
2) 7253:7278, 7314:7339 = 1.08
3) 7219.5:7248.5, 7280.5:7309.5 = 1.02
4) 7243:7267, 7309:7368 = 1.07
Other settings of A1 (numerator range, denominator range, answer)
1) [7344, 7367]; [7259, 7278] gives 1.04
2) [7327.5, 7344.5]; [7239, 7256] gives 1.06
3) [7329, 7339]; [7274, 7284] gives 1.06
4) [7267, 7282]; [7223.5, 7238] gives 1.01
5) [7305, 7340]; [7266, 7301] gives 1.04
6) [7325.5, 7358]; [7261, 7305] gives 1.05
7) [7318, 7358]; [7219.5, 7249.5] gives 1.03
